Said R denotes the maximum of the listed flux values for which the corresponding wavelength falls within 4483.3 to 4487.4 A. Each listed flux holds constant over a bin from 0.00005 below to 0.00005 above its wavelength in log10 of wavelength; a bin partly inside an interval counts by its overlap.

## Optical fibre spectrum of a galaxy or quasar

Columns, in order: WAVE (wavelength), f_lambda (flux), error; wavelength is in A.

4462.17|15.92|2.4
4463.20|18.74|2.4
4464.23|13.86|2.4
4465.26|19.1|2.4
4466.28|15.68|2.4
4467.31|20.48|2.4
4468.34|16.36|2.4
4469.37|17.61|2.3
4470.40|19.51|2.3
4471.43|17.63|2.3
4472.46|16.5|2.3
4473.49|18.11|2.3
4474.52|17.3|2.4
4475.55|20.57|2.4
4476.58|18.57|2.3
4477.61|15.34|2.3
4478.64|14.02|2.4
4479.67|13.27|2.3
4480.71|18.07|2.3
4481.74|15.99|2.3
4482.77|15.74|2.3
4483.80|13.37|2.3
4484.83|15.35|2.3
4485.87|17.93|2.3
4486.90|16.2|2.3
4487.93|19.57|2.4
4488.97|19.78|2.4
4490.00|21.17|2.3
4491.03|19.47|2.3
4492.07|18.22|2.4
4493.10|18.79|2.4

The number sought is 17.93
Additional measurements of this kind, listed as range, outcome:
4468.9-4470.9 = 19.51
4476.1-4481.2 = 18.57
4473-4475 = 18.11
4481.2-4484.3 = 15.99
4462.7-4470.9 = 20.48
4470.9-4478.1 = 20.57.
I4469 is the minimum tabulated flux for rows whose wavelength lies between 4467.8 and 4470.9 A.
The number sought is 16.36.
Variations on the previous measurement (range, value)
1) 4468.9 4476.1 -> 16.5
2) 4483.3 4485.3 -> 13.37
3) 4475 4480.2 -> 13.27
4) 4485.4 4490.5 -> 16.2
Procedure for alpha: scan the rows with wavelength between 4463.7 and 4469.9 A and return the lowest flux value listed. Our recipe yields 13.86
